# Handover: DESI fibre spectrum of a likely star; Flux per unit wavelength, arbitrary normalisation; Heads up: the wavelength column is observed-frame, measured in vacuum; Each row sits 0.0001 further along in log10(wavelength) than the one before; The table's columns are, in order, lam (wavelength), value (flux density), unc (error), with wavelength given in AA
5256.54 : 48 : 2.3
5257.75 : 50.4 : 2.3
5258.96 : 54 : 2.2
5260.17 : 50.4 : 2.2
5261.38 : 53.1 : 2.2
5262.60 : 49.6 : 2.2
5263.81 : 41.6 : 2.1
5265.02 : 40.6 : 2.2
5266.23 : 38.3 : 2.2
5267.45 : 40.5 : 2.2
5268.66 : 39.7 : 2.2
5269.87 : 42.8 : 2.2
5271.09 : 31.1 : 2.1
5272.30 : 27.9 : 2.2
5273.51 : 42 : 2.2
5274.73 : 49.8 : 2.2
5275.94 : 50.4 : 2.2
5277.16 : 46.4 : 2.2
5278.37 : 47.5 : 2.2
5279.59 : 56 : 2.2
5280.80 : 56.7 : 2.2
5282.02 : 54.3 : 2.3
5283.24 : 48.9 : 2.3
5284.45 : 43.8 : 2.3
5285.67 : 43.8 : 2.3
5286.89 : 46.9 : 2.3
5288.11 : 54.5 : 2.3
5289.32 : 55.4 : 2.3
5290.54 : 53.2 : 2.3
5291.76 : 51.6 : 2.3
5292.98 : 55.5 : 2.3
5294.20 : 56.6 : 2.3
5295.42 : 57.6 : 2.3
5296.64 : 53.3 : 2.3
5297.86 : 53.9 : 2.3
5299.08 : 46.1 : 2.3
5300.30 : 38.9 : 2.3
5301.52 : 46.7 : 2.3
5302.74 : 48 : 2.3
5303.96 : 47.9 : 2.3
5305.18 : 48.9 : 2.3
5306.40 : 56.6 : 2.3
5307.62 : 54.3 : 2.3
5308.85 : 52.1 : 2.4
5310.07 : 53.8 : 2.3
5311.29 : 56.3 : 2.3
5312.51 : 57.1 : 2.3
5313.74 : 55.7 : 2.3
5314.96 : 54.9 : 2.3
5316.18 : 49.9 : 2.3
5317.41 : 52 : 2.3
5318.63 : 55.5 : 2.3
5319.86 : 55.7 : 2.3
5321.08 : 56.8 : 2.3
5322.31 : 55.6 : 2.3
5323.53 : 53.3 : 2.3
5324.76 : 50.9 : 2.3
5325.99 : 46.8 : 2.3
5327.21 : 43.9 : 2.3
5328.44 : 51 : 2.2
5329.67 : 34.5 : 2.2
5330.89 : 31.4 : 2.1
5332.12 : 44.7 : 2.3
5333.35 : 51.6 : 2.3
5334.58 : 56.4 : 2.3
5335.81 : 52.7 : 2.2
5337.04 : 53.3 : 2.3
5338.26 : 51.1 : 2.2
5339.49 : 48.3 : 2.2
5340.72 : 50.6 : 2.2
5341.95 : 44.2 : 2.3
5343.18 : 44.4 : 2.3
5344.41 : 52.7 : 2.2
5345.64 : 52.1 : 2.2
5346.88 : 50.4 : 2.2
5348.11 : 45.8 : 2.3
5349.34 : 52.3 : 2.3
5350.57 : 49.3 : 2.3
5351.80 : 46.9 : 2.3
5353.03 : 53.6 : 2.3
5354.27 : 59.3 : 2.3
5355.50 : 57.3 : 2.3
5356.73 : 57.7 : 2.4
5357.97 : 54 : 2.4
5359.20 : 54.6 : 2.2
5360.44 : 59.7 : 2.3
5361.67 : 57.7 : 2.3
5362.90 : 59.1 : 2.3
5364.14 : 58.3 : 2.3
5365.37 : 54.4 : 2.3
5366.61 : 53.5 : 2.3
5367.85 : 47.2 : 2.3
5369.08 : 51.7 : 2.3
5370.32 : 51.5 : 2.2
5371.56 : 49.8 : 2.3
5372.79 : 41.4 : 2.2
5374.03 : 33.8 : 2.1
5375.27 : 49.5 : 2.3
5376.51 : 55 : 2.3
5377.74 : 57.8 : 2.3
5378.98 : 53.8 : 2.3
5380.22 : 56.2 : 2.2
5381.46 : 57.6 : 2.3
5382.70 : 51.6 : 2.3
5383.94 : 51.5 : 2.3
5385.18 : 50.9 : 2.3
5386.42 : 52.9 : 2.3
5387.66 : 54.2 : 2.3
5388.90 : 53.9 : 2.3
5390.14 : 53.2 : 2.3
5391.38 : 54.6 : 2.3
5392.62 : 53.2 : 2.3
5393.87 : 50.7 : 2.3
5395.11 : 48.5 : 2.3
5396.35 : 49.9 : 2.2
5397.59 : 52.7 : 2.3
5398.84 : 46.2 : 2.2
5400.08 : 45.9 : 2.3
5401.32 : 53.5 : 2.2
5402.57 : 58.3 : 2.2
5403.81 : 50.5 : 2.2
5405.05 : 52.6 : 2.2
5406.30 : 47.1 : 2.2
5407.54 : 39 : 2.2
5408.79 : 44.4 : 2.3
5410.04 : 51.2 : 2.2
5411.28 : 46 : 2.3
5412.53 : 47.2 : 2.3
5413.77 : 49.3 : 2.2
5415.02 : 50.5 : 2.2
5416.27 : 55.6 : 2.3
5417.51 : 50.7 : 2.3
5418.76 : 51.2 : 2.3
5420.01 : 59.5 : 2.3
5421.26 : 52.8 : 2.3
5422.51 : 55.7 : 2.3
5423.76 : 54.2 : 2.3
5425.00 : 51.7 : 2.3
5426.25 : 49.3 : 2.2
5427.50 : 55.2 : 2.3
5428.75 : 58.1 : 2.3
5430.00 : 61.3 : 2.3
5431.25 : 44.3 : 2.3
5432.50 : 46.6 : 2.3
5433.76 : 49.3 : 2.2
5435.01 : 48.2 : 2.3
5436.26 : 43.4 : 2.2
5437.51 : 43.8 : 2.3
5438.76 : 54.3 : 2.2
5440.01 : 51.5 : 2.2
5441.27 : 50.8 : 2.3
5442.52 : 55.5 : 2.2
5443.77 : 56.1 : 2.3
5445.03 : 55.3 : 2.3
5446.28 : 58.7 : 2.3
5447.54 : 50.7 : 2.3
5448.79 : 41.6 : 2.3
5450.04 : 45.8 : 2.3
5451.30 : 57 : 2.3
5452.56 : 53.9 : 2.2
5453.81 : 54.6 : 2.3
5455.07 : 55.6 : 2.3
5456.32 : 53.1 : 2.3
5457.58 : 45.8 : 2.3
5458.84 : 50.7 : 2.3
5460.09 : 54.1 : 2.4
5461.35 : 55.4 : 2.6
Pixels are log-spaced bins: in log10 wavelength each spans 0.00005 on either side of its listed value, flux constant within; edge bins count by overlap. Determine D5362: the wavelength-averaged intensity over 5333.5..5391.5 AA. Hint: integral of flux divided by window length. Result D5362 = 52.3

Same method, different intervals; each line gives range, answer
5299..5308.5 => 48.7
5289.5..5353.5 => 50.7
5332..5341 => 51.5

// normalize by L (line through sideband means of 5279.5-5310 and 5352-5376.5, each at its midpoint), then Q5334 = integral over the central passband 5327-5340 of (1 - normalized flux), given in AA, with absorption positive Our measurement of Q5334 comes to 1.2 AA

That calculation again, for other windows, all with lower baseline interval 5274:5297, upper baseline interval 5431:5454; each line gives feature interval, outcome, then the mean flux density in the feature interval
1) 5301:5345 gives 0.71 AA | 50.6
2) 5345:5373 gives -1.07 AA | 53.1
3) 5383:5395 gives -0.38 AA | 52.6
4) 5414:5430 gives -0.99 AA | 53.9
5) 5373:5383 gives -0.09 AA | 51.5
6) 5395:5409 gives 0.46 AA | 49.2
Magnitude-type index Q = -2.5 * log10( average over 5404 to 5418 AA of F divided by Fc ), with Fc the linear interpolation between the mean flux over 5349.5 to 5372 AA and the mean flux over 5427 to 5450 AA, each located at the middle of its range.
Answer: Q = 0.08 mag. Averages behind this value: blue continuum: 54.2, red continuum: 51.2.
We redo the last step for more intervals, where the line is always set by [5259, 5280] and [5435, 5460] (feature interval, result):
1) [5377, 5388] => -0.112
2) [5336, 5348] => -0.056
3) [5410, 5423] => -0.034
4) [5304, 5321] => -0.175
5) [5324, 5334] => 0.050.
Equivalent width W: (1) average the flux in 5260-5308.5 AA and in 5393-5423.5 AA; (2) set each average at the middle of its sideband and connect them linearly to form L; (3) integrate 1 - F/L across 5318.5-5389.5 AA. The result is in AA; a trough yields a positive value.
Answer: -2.87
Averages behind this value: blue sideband 48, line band 51.4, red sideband 50.4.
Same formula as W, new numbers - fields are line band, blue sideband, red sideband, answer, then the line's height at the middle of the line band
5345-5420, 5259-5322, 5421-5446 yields -0.9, 51.1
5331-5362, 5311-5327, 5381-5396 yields 0.9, 53.2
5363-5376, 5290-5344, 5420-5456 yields 0.5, 51.4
